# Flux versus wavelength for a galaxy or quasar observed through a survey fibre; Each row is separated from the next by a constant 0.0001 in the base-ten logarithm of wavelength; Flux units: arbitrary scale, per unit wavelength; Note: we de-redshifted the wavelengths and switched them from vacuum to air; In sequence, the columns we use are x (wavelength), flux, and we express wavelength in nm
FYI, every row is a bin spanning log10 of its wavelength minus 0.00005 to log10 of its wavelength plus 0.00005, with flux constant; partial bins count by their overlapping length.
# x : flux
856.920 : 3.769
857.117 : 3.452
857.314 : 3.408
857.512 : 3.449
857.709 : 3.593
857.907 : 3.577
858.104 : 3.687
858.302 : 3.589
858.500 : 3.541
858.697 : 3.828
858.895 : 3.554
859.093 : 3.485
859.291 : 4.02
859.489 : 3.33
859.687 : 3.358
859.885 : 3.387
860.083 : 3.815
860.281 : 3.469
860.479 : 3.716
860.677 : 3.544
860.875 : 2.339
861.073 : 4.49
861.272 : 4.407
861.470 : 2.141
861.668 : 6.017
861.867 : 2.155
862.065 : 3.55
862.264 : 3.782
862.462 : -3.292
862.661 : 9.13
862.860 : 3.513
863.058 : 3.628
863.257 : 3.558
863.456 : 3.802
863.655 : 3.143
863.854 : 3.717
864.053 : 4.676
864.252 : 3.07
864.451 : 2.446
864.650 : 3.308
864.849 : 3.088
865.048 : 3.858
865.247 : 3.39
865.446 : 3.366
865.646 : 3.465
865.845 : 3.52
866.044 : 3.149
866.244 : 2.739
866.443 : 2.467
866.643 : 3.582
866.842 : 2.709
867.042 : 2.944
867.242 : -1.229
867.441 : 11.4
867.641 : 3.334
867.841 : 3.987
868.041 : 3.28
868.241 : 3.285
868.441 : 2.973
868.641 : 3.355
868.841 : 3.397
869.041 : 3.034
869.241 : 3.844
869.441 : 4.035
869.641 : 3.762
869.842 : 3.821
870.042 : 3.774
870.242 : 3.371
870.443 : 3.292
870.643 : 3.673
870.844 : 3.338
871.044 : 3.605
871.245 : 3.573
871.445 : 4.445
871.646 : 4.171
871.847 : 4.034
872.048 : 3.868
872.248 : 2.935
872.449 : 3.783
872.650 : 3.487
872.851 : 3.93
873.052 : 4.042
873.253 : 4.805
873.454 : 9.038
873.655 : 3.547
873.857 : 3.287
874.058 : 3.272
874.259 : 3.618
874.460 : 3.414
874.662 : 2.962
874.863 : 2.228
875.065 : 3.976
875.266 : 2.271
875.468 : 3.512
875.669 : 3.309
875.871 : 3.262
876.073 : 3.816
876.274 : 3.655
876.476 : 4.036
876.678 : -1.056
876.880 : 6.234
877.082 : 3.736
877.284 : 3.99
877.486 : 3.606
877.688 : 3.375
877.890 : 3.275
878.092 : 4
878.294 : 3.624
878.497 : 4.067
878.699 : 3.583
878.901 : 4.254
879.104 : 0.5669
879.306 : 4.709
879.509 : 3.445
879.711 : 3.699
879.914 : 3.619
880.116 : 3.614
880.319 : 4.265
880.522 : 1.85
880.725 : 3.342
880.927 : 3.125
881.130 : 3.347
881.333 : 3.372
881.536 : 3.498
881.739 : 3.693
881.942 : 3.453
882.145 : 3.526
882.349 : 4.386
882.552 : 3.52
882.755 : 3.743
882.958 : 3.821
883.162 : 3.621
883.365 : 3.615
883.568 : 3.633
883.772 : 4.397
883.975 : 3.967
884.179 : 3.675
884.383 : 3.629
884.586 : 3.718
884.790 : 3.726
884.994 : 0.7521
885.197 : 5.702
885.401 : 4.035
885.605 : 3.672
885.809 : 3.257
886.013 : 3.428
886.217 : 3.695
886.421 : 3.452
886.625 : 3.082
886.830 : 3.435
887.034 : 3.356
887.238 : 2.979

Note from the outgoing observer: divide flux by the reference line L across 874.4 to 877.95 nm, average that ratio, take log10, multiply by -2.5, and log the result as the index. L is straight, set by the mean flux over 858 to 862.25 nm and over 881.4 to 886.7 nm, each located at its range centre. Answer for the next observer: 0.099 mag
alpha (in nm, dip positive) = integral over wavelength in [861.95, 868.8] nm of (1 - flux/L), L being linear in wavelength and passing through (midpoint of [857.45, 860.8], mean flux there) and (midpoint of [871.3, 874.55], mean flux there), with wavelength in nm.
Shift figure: 0.69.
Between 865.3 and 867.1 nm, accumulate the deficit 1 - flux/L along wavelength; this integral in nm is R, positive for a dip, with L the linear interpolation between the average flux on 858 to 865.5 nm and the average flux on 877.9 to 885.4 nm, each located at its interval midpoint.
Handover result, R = 0.21 nm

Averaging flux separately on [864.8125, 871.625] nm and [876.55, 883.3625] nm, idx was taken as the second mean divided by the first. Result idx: 1.0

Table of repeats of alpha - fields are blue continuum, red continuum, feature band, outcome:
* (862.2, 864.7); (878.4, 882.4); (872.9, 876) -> -0.30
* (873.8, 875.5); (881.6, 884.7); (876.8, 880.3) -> -0.31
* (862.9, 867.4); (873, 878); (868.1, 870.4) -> -0.08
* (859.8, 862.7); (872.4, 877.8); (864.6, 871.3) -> 0.08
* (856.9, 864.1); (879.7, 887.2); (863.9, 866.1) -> 0.10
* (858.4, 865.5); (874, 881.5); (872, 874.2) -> -0.49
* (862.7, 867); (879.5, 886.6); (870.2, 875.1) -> -0.49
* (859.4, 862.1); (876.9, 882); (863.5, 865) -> 0.07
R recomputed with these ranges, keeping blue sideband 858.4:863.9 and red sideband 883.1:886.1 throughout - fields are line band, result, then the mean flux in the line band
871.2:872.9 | -0.10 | 3.81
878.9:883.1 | 0.22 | 3.45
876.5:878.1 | 0.10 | 3.39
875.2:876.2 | 0.09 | 3.28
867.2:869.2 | -0.14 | 3.83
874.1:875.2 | 0.12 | 3.21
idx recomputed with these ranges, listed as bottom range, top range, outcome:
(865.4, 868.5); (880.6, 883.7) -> 1.04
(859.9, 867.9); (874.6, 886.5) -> 1.00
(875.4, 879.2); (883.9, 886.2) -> 1.05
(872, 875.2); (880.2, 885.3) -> 0.92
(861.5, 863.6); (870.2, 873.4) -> 1.09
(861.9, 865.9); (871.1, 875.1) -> 1.15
